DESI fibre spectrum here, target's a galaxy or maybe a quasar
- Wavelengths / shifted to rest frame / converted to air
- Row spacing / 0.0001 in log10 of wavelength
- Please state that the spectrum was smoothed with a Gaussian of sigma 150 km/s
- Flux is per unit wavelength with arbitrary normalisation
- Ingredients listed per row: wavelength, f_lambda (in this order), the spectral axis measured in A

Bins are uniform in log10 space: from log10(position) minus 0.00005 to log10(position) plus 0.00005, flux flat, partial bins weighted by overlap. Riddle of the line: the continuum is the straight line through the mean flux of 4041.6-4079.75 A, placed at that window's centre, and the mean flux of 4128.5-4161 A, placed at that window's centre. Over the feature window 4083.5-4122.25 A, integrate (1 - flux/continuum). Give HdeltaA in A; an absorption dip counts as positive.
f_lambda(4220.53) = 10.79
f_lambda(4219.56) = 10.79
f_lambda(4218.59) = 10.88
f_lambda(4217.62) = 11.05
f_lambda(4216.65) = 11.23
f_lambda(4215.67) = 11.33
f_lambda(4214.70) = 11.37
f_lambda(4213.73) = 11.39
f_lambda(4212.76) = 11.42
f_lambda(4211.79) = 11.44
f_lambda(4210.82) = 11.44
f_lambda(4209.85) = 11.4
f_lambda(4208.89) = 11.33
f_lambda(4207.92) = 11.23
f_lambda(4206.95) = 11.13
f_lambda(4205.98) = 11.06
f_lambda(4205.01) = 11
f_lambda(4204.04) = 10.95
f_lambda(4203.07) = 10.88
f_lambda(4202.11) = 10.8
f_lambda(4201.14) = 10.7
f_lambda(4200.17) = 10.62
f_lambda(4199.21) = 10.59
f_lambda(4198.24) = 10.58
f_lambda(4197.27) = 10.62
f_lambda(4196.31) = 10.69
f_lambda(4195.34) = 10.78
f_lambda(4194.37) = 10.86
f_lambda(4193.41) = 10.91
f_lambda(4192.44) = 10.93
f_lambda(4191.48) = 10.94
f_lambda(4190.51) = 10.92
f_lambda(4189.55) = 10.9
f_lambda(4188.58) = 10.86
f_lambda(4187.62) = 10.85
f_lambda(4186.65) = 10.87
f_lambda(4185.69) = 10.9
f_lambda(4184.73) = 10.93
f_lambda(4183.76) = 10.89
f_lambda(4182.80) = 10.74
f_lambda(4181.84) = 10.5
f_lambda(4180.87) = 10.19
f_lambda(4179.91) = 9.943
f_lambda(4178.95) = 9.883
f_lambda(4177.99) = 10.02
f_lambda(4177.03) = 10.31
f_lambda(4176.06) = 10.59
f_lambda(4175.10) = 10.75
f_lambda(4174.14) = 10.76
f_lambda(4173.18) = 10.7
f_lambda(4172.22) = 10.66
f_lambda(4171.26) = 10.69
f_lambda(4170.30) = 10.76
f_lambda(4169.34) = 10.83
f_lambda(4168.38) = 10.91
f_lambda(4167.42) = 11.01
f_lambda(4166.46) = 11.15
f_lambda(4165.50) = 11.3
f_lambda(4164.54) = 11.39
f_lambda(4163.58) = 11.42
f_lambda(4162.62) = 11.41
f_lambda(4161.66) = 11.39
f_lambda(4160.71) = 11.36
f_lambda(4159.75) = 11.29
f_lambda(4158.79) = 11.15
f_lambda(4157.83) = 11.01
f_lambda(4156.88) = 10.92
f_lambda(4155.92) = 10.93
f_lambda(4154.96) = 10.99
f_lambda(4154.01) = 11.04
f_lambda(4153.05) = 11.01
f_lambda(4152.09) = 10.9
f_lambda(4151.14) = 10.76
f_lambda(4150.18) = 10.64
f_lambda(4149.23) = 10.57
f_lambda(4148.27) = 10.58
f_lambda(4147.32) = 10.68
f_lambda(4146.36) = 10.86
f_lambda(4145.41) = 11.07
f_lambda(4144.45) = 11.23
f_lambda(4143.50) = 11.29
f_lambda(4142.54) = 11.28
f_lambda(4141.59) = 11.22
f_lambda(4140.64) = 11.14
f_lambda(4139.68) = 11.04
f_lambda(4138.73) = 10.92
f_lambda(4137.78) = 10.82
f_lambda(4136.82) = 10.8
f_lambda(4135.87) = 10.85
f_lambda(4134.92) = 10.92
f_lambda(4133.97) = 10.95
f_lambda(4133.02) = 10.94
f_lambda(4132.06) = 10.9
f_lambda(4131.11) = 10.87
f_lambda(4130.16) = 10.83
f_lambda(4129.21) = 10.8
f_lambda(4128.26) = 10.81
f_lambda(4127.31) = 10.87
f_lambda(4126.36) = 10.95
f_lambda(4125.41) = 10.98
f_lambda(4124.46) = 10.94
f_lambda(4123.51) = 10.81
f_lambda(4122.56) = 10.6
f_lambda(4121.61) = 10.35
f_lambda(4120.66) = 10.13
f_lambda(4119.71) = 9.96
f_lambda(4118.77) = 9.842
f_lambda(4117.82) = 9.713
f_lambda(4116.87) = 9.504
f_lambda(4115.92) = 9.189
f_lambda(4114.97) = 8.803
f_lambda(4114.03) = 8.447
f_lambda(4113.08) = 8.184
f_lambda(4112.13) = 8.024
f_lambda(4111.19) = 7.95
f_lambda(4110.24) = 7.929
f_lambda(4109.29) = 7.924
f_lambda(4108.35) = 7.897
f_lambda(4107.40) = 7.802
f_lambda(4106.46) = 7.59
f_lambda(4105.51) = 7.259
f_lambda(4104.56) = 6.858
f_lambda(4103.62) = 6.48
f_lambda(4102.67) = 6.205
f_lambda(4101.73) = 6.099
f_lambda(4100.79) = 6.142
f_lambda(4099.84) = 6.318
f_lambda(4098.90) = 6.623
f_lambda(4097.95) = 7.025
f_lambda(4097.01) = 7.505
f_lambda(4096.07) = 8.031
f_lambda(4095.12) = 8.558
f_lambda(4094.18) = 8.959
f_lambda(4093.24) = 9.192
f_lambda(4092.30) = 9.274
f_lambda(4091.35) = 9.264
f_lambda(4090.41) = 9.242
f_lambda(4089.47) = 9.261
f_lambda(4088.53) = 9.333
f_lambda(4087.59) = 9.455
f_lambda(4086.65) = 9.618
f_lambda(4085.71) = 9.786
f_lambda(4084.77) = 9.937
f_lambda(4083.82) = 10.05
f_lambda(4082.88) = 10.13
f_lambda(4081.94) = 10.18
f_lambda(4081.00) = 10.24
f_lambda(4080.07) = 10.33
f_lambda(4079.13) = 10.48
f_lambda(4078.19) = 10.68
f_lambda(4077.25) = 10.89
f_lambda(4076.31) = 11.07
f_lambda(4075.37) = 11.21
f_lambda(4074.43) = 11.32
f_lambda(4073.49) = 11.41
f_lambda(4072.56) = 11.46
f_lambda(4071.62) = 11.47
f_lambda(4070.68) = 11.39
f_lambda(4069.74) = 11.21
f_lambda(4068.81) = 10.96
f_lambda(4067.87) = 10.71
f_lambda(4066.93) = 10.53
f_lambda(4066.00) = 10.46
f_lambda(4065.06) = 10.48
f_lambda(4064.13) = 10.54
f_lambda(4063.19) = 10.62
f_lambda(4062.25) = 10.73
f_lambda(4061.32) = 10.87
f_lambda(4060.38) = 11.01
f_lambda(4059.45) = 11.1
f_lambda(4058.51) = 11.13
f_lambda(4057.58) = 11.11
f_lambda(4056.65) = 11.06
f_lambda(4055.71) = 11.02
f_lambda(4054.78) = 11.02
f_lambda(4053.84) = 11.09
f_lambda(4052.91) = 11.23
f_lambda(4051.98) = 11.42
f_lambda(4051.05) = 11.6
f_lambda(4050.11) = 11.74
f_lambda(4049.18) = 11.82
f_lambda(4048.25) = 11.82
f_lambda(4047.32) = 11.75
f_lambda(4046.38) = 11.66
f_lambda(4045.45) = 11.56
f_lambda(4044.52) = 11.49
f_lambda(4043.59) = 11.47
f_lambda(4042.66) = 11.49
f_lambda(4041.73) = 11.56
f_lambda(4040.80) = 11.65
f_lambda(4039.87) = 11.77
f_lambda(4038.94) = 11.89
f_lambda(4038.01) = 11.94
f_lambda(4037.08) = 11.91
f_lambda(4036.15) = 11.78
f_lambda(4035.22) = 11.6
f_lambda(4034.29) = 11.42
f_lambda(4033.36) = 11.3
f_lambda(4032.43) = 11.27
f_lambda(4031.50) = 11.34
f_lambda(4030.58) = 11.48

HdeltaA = 9.2 A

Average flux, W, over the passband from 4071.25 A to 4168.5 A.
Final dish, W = 9.95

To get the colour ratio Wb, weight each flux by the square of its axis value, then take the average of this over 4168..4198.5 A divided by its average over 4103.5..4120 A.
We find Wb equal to 1.33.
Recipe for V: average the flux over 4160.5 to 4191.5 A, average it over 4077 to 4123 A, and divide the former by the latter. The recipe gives 1.23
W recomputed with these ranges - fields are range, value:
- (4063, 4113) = 9.21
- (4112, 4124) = 9.55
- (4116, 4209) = 10.8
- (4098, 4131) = 8.79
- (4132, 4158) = 10.9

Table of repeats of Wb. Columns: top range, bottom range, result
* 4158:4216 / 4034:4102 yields 1.11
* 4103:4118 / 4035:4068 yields 0.73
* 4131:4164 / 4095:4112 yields 1.56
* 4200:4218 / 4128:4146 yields 1.05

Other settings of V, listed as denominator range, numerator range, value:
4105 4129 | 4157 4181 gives 1.16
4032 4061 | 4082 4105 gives 0.73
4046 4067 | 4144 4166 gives 0.99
